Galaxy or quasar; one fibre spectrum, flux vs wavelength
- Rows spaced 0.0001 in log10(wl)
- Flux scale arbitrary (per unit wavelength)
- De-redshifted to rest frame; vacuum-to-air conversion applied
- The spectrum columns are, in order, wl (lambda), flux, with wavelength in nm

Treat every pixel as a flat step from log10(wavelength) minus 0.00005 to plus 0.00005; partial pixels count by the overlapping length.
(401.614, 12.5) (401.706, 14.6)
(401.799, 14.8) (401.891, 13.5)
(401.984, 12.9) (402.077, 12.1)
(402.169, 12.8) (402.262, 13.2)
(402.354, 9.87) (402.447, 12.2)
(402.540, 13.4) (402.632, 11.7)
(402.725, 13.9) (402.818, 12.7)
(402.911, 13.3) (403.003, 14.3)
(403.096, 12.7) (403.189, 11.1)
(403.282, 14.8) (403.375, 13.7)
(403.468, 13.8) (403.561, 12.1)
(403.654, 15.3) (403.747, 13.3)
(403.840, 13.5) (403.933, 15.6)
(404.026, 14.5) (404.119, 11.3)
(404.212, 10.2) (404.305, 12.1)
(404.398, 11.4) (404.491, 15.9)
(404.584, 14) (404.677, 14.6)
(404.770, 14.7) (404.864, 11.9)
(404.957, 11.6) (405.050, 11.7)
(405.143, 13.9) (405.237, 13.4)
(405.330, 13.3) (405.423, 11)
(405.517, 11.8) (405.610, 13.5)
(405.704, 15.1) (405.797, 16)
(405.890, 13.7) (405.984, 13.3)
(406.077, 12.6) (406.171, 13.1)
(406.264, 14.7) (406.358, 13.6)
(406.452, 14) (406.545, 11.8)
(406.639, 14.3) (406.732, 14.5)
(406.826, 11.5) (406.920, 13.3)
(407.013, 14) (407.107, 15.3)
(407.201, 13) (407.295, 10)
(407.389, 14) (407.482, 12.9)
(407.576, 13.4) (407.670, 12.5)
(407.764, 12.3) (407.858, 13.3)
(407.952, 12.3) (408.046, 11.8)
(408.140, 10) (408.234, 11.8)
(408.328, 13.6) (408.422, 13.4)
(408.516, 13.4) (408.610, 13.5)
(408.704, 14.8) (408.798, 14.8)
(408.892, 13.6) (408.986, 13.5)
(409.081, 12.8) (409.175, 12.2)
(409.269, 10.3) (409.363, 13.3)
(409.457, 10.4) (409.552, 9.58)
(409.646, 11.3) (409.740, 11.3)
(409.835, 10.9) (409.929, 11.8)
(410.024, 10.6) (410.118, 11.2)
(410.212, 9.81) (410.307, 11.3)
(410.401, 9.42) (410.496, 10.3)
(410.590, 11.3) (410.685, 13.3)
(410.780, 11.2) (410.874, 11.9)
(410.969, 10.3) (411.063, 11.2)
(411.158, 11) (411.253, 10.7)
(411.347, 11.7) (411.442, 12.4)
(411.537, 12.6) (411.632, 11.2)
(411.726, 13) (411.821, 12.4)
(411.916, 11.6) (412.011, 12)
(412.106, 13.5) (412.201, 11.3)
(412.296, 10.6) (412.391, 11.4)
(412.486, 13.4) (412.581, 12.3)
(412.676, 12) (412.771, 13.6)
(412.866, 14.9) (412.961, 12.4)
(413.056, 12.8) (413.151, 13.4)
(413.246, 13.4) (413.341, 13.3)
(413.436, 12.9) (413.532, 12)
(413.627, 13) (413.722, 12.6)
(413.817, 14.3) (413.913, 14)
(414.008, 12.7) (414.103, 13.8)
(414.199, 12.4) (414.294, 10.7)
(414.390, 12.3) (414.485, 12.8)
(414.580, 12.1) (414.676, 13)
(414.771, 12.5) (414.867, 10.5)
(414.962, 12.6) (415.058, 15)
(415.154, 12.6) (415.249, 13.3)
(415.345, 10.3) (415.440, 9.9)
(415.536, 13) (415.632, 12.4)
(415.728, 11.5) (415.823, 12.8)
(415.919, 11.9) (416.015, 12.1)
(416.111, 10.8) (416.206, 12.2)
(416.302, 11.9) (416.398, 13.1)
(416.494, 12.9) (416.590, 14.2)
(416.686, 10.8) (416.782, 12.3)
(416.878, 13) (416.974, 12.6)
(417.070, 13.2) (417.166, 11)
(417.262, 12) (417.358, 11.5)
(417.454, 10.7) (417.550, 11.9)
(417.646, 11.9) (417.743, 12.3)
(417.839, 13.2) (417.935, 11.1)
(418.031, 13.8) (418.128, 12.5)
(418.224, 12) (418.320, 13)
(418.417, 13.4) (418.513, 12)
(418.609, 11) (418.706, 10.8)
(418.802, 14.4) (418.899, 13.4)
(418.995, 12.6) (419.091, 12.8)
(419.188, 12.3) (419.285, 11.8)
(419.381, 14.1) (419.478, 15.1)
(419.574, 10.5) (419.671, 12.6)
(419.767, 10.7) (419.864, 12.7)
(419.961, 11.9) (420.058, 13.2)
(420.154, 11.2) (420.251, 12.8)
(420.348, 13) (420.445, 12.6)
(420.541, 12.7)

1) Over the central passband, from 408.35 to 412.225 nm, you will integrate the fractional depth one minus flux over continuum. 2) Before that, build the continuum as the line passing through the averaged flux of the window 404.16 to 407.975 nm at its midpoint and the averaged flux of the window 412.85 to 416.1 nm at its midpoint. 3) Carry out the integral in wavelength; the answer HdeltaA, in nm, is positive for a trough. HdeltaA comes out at 0.30 nm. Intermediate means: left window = 13.2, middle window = 11.9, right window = 12.6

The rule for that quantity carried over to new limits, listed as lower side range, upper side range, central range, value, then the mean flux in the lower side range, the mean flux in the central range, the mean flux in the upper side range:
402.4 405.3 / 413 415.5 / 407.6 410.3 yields 0.16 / 13.2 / 12.1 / 12.6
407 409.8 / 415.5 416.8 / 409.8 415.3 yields 0.10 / 12.6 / 12.2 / 12.3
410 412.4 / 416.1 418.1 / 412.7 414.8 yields -0.21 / 11.4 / 12.9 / 12.2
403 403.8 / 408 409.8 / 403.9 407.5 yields -0.08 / 13.4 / 13.3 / 12.4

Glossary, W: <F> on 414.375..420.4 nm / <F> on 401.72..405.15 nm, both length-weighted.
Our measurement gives 0.94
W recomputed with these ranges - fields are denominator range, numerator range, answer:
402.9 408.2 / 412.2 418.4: 0.94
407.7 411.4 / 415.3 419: 1.03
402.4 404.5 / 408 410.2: 0.93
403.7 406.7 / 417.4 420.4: 0.93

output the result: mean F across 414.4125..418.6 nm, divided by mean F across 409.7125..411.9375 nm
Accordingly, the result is 1.1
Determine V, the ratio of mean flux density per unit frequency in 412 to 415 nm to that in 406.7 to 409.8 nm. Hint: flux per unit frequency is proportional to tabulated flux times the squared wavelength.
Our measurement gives 1.03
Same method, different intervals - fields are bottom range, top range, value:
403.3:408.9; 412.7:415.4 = 1.01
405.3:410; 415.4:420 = 1.01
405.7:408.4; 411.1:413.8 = 0.97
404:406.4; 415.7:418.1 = 0.98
